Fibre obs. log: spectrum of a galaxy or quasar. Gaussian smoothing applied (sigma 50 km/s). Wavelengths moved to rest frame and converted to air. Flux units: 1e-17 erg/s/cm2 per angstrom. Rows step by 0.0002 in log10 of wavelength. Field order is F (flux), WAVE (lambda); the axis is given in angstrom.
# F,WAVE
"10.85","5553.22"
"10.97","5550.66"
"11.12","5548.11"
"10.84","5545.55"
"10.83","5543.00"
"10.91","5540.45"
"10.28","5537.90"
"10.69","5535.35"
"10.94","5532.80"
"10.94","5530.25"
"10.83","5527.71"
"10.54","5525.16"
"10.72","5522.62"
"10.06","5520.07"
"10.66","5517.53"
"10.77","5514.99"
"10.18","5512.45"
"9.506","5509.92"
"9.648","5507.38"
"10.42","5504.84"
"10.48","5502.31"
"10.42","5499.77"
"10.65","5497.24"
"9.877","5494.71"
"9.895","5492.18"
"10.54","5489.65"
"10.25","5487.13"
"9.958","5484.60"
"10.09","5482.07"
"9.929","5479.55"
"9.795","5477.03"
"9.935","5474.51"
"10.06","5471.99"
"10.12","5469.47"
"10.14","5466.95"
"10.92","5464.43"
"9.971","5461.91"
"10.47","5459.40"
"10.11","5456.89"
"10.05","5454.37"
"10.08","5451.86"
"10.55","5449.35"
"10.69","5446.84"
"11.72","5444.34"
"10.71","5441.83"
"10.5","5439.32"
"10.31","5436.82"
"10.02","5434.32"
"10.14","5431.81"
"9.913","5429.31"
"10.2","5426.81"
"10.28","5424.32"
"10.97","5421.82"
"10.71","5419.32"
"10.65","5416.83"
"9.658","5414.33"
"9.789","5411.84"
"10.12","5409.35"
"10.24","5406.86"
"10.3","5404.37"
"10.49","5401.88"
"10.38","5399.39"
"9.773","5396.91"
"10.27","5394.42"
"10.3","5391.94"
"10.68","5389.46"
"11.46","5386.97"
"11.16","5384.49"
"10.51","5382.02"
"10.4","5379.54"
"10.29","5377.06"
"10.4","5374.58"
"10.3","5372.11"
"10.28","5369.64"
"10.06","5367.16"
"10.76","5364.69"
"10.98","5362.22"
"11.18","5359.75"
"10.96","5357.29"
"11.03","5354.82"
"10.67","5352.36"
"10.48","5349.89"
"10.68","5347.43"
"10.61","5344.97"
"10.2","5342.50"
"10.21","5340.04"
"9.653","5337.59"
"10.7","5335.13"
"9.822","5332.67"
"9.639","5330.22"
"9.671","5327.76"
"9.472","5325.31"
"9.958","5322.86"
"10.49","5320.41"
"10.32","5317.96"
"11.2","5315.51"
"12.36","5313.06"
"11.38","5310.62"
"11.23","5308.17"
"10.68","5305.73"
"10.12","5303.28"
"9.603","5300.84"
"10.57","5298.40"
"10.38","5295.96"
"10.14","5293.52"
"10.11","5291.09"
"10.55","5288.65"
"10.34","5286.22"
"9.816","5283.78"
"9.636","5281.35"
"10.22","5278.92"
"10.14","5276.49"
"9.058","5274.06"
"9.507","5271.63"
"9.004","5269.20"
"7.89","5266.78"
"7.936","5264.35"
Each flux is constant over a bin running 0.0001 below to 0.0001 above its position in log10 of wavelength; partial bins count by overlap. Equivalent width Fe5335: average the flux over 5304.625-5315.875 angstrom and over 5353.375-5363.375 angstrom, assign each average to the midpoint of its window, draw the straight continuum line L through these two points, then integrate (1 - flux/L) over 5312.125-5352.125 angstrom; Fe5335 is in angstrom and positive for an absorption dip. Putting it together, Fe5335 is 3.2 angstrom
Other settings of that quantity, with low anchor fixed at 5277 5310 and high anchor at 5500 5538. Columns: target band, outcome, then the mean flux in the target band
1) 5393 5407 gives 0.2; 10.2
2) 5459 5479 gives 0.5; 10.2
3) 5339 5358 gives -0.5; 10.6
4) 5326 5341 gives 0.6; 9.93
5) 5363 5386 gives -0.3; 10.5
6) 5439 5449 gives -0.5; 10.9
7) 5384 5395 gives -0.5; 10.8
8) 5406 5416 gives 0.4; 9.97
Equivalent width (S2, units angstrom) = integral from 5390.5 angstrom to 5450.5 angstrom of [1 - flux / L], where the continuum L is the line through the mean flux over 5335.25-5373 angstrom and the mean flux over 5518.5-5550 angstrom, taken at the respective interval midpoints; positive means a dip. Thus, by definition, 1.41 angstrom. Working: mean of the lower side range 10.5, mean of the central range 10.4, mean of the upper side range 10.7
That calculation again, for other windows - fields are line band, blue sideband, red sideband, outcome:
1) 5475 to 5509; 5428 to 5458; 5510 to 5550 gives 1.3 angstrom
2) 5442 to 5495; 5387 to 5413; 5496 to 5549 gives 0.9 angstrom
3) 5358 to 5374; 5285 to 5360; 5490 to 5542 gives -0.2 angstrom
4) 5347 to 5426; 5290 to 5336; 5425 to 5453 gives -0.6 angstrom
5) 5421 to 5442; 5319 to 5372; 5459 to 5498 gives -0.2 angstrom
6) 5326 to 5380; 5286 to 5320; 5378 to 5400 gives 1.0 angstrom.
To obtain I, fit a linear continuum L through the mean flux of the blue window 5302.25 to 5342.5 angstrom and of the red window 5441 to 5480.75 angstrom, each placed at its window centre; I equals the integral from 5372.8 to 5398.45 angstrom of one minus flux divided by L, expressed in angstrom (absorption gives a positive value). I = -0.3 angstrom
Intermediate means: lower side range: 10.4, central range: 10.5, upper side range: 10.3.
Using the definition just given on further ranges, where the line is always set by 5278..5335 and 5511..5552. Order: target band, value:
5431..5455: 0.15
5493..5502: 0.28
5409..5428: 0.39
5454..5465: 0.31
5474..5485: 0.70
